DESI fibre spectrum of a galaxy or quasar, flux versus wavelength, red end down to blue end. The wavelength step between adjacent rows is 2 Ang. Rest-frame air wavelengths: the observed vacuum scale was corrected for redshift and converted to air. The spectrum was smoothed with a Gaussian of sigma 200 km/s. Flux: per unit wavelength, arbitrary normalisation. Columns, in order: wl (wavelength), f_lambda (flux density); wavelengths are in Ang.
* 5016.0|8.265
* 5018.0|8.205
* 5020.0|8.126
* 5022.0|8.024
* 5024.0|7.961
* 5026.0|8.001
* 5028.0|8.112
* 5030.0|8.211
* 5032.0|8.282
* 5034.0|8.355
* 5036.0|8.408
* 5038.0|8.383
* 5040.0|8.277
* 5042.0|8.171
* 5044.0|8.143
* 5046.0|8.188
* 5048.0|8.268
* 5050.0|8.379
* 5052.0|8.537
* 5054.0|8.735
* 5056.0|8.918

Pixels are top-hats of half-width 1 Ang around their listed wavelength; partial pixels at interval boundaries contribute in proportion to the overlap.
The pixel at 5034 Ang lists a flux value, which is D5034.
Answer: 8.355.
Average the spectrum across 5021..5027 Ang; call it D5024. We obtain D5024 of 8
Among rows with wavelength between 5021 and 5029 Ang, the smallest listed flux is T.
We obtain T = 7.961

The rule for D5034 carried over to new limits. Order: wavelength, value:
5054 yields 8.735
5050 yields 8.379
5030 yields 8.211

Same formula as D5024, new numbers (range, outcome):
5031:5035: 8.32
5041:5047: 8.17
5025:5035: 8.19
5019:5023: 8.07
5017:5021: 8.17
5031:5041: 8.34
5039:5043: 8.22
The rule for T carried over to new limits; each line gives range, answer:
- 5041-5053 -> 8.143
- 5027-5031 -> 8.112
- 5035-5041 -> 8.277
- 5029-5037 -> 8.211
